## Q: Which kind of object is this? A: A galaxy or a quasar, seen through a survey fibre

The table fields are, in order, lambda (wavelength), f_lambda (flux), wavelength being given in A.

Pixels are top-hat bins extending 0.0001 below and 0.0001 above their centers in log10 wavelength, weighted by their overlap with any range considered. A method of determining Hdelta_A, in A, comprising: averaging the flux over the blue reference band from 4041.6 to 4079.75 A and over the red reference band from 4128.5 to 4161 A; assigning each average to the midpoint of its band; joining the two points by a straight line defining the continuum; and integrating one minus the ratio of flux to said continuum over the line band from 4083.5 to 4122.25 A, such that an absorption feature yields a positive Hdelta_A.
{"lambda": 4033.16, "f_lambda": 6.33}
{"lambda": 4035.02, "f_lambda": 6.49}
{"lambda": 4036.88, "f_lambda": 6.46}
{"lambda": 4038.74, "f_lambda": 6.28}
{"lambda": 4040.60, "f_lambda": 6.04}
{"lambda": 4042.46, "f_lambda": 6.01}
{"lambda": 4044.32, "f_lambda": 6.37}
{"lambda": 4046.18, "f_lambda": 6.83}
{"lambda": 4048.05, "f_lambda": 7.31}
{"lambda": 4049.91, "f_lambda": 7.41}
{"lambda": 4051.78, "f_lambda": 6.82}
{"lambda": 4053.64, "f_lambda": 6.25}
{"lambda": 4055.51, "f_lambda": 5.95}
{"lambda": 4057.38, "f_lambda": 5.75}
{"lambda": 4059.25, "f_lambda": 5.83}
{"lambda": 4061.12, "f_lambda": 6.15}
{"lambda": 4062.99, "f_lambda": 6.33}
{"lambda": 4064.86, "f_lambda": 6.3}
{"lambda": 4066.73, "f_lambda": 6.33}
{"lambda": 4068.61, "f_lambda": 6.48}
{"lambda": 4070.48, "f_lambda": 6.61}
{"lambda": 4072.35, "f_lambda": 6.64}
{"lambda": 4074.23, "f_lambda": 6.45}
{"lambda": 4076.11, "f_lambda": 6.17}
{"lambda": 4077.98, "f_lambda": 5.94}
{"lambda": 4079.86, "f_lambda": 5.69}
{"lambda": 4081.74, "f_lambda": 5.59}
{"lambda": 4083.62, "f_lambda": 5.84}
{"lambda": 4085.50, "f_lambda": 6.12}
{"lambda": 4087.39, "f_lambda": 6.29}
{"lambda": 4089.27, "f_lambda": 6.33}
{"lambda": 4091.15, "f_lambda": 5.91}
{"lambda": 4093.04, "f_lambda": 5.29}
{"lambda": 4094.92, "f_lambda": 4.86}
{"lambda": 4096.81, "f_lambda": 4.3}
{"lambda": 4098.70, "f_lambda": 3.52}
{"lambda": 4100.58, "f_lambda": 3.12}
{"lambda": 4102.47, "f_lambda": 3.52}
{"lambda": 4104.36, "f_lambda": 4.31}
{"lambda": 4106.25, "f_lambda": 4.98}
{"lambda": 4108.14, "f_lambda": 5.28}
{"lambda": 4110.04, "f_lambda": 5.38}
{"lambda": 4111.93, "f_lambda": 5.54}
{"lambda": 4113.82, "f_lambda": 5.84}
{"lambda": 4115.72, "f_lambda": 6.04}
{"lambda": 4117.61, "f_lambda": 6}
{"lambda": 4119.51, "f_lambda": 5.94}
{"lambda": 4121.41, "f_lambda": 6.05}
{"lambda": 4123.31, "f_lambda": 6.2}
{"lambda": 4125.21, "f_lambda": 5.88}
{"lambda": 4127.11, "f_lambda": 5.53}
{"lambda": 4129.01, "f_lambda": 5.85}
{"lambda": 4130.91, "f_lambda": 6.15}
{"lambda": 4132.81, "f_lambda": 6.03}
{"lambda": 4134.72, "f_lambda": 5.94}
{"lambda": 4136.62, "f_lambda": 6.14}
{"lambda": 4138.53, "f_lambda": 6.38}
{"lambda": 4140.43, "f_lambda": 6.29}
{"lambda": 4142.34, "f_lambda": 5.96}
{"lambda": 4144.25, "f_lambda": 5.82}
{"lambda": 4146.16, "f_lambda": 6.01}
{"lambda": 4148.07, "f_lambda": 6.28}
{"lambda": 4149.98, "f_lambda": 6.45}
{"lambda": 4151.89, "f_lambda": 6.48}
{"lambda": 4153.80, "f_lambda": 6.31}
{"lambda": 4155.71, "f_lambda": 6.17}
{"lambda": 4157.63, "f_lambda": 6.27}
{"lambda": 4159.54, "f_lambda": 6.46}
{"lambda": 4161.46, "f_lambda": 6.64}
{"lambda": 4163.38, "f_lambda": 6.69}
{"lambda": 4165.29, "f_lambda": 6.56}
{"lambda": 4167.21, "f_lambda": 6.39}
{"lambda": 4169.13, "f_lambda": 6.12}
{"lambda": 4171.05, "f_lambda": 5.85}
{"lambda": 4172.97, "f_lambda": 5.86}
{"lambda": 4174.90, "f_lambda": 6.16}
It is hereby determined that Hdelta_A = 6.4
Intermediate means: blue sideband 6.38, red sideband 6.19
